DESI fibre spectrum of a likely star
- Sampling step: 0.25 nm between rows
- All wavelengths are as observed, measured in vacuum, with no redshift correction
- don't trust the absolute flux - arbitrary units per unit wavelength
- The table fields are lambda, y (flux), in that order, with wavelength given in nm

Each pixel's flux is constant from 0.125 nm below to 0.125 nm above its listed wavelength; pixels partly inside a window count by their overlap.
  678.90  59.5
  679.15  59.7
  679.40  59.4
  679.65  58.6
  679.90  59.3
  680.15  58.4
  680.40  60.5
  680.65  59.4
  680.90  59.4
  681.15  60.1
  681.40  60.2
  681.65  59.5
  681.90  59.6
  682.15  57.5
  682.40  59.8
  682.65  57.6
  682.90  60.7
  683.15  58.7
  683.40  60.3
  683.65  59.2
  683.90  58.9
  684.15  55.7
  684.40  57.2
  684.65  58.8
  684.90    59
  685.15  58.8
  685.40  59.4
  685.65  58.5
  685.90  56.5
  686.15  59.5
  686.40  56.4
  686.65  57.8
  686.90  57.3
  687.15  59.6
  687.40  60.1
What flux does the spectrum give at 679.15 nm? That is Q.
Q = 59.7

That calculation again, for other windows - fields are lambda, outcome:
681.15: 60.1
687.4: 60.1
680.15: 58.4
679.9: 59.3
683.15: 58.7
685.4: 59.4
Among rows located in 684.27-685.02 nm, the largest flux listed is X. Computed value 59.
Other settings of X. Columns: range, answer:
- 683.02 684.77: 60.3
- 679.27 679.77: 59.4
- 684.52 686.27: 59.5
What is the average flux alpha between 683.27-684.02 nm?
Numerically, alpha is 59.5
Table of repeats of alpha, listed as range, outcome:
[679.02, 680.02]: 59.3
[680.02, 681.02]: 59.4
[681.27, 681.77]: 59.9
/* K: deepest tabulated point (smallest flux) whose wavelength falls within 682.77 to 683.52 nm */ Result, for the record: 58.7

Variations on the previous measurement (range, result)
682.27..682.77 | 57.6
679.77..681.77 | 58.4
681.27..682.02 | 59.5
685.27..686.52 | 56.4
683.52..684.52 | 55.7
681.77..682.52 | 57.5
